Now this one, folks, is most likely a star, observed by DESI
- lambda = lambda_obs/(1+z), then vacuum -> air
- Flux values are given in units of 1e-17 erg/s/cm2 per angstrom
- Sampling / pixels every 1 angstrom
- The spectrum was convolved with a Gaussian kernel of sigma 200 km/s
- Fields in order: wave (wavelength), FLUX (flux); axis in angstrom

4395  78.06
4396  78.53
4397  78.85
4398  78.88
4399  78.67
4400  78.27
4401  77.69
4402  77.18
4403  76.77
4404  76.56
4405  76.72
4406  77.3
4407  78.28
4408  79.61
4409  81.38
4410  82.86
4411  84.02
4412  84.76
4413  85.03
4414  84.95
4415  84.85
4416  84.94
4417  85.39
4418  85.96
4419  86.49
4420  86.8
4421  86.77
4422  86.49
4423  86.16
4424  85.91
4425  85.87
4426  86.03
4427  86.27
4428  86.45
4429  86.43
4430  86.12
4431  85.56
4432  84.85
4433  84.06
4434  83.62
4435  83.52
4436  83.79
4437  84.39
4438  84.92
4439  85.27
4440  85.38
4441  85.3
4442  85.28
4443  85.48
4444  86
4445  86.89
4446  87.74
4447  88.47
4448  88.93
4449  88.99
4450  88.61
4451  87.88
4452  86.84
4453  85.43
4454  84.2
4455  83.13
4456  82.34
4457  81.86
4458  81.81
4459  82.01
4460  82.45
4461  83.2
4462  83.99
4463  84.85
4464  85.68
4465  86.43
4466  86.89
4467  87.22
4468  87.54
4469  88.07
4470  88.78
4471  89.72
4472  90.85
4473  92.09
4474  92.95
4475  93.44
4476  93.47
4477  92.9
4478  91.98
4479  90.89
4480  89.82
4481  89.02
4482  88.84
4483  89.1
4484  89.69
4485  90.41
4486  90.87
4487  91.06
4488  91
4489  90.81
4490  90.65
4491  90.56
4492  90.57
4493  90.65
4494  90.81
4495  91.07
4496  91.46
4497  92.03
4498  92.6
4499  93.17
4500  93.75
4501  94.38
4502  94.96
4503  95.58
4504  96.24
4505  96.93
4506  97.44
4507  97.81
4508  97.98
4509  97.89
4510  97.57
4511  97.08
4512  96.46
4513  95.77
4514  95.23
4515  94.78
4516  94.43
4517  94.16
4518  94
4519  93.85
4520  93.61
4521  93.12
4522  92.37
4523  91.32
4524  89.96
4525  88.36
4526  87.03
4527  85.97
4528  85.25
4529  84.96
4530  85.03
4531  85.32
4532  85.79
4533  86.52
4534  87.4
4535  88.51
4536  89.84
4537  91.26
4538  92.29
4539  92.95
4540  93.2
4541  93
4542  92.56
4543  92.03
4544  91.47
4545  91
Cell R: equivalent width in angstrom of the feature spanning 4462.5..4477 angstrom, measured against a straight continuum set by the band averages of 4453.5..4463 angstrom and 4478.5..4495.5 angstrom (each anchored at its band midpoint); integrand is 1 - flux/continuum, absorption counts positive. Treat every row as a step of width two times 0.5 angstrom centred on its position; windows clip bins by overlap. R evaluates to -0.6 angstrom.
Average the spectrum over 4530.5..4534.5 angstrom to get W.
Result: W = 86.3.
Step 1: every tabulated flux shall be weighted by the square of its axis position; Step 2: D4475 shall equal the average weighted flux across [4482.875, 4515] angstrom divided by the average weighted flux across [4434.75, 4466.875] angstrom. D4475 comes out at 1.1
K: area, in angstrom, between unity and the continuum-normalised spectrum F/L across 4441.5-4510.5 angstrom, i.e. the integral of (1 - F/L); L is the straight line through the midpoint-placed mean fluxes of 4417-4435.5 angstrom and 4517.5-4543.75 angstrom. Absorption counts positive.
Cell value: -1.6 angstrom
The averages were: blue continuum 85.7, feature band 89.7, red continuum 89.8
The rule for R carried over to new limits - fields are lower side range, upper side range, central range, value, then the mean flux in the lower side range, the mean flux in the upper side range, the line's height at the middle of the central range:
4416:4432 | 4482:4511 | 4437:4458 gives 0.6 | 86.1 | 93.1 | 88.4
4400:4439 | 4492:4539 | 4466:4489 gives -0.4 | 83.5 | 92.2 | 88.8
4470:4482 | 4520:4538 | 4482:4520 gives -1.5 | 91.3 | 88.4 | 89.9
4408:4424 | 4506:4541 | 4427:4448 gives 0.2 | 85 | 91.8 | 86.3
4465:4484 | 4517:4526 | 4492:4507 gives -0.4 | 90.1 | 91.9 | 91.1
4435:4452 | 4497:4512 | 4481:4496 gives 0.5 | 86.4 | 95.8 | 93.4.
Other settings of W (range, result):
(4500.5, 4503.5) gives 95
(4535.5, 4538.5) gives 91.1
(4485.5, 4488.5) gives 91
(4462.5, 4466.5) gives 86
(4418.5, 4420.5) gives 86.6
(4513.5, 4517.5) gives 94.7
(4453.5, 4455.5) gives 83.7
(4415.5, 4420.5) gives 85.9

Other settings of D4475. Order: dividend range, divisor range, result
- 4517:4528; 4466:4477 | 1.03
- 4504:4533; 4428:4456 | 1.12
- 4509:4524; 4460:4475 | 1.10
